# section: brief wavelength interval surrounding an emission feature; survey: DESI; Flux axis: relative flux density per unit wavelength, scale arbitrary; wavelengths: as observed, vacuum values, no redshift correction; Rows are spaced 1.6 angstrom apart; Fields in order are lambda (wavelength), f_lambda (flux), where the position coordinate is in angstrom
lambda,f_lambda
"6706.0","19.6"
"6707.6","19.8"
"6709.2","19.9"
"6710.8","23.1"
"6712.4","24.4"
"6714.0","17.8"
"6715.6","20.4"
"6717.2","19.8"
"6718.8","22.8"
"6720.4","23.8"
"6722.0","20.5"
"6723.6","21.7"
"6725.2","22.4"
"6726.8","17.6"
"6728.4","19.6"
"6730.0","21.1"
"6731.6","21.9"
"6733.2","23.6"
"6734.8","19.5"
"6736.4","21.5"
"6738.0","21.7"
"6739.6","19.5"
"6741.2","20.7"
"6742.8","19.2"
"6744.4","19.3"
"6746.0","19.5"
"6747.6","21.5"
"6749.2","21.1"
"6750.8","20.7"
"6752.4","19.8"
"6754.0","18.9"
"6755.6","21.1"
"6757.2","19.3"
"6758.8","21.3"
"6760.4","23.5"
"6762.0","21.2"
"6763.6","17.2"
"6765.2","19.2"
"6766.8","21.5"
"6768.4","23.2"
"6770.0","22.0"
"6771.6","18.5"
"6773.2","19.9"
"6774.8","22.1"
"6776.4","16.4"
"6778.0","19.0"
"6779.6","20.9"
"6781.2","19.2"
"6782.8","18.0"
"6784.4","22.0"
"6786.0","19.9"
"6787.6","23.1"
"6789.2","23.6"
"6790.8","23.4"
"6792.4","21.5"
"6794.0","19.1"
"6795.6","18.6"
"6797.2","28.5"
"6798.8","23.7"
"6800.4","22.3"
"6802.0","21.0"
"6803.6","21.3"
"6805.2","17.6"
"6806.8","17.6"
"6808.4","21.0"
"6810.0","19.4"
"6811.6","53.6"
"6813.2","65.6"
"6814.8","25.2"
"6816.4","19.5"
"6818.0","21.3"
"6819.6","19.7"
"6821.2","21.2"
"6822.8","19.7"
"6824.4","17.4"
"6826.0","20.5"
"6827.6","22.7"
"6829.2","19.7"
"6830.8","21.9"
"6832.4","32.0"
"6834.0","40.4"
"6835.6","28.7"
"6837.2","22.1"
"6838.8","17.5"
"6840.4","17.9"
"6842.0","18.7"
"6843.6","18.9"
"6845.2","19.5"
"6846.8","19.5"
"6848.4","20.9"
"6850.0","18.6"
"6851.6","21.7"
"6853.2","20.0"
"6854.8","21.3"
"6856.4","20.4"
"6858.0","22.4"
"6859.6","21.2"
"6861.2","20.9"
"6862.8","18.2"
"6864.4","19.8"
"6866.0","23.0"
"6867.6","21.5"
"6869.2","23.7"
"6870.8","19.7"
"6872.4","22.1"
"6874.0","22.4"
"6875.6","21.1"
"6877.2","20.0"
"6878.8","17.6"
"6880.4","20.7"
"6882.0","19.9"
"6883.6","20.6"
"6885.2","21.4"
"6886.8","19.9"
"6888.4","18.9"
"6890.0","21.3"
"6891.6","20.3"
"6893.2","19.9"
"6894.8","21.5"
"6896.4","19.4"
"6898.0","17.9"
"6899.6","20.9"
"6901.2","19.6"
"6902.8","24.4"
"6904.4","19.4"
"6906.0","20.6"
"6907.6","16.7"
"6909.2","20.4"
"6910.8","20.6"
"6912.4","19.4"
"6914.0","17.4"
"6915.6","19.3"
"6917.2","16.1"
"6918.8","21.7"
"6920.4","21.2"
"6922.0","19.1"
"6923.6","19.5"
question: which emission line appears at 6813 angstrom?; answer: H-alpha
